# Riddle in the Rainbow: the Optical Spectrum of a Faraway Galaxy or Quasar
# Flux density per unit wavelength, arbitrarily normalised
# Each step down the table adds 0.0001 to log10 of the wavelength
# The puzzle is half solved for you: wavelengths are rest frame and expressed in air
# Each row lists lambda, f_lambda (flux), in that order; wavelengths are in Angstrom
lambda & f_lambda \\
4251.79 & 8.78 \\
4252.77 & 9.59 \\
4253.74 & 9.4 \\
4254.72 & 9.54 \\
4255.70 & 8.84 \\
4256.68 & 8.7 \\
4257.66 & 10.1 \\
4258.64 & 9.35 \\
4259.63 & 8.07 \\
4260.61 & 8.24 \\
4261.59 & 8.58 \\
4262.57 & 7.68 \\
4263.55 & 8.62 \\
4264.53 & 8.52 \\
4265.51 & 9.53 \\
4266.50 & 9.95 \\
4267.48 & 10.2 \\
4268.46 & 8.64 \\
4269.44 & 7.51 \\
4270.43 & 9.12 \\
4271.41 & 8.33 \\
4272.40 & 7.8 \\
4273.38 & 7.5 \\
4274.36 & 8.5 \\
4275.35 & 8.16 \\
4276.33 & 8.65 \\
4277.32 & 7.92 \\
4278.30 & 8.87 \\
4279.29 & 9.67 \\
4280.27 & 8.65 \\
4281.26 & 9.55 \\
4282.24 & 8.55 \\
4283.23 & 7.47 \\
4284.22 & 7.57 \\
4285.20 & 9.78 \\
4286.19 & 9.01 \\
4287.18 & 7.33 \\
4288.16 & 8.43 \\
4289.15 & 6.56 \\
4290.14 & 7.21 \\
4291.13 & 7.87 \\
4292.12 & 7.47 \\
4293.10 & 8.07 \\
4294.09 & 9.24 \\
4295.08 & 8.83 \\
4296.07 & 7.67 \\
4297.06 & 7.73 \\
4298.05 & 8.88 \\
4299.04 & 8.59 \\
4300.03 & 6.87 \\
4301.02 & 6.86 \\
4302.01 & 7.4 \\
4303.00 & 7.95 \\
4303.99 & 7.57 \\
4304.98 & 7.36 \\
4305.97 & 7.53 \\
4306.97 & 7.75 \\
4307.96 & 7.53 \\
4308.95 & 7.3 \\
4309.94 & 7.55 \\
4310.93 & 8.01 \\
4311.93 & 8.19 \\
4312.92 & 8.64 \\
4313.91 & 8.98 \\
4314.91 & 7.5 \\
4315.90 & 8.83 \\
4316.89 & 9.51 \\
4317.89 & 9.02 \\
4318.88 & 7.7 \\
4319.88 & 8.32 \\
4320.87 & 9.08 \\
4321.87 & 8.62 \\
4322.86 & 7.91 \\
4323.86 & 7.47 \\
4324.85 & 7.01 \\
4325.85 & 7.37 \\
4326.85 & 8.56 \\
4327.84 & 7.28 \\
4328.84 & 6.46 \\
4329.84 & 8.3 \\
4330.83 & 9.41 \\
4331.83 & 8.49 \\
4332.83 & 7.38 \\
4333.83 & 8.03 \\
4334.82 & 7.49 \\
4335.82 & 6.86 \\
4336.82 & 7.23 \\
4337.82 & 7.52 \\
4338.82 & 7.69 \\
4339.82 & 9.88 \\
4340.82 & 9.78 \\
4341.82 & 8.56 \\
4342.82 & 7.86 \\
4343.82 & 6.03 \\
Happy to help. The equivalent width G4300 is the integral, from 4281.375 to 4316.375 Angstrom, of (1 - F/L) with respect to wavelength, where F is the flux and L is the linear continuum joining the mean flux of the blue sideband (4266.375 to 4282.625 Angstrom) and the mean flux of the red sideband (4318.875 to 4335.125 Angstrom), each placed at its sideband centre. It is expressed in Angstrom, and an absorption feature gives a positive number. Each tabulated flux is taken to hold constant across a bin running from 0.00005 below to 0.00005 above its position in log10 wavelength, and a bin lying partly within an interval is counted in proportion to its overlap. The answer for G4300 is 1.5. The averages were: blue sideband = 8.66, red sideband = 7.95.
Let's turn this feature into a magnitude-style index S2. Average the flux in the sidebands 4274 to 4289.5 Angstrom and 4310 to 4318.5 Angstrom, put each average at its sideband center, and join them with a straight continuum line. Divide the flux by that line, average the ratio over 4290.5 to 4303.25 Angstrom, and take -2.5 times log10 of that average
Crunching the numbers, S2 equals 0.07 mag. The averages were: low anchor 8.43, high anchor 8.52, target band 7.95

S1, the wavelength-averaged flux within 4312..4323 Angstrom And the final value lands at 8.57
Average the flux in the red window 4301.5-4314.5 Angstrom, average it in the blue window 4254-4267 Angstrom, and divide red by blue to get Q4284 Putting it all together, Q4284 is 0.88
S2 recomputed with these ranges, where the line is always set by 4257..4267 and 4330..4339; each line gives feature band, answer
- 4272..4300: 0.034 mag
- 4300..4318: 0.035 mag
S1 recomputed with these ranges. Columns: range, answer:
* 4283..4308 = 7.88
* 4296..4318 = 7.95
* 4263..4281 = 8.68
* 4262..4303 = 8.31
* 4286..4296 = 7.96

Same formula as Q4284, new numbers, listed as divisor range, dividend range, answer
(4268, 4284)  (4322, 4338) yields 0.92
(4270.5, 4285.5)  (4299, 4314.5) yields 0.91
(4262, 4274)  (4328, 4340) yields 0.91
